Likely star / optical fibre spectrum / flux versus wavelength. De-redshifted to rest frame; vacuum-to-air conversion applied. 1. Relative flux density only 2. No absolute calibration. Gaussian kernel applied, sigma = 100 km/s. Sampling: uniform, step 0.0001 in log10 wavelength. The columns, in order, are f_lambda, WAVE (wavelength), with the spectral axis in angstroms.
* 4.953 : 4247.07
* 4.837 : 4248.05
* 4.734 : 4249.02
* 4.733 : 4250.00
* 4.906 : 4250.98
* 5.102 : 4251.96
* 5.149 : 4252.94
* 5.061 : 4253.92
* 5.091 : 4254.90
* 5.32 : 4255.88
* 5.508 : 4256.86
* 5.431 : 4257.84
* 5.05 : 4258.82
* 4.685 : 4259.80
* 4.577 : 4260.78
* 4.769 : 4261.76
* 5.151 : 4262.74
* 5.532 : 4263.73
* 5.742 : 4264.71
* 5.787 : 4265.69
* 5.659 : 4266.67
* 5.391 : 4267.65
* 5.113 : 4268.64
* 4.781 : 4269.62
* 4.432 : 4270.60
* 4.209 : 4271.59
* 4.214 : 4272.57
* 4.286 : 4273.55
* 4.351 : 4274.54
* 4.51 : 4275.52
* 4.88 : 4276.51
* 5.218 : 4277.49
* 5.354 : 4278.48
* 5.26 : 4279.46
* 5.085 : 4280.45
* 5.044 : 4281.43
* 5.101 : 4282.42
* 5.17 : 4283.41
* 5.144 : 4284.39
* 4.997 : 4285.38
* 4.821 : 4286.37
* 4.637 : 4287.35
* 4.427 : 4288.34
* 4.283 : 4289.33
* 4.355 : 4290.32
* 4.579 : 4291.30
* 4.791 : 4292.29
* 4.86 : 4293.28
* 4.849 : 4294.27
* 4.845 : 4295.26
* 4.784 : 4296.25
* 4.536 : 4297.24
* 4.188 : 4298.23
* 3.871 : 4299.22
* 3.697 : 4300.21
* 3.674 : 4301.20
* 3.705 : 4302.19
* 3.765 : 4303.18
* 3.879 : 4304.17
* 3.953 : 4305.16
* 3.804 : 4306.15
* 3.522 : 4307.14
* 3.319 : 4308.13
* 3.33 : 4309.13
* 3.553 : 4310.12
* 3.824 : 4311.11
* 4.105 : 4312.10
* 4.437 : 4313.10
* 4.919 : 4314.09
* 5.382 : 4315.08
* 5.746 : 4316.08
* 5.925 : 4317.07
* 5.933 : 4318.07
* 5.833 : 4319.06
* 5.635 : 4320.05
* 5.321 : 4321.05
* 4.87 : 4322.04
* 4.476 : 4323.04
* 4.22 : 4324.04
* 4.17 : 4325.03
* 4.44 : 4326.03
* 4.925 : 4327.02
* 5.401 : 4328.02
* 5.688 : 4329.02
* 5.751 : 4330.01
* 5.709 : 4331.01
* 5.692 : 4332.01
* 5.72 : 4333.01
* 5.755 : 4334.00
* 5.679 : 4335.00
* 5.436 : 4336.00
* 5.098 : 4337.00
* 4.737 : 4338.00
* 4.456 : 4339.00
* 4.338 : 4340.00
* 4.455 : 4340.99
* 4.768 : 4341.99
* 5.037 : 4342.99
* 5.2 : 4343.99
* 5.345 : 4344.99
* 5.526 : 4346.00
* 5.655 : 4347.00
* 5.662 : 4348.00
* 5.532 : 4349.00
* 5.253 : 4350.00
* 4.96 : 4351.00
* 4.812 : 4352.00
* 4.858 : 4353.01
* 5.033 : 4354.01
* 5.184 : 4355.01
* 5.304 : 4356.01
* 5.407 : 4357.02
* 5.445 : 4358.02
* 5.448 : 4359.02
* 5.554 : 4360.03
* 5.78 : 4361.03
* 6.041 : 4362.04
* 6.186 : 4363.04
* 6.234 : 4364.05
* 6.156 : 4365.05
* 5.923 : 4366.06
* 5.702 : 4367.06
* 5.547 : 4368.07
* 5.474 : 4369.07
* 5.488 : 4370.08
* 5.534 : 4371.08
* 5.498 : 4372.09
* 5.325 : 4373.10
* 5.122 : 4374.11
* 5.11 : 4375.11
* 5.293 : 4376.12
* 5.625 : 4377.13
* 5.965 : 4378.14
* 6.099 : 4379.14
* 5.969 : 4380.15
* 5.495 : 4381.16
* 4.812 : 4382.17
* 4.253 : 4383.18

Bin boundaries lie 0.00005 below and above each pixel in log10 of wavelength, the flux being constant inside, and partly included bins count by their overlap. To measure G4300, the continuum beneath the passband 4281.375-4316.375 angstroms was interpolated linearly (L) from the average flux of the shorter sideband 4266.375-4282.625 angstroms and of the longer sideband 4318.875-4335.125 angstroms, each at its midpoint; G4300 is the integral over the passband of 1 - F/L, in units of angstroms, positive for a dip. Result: 4.6 angstroms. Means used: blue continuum 4.86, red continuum 5.23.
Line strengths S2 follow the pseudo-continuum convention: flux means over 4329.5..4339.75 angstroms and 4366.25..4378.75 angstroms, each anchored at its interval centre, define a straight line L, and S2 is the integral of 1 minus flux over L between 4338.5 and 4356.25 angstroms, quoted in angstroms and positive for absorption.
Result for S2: 1.1 angstroms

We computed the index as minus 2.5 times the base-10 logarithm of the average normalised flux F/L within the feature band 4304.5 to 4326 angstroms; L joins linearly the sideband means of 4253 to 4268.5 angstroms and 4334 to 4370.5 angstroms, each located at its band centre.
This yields 0.16 mag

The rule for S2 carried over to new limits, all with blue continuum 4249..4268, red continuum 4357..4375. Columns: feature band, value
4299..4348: 6.2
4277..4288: 0.5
